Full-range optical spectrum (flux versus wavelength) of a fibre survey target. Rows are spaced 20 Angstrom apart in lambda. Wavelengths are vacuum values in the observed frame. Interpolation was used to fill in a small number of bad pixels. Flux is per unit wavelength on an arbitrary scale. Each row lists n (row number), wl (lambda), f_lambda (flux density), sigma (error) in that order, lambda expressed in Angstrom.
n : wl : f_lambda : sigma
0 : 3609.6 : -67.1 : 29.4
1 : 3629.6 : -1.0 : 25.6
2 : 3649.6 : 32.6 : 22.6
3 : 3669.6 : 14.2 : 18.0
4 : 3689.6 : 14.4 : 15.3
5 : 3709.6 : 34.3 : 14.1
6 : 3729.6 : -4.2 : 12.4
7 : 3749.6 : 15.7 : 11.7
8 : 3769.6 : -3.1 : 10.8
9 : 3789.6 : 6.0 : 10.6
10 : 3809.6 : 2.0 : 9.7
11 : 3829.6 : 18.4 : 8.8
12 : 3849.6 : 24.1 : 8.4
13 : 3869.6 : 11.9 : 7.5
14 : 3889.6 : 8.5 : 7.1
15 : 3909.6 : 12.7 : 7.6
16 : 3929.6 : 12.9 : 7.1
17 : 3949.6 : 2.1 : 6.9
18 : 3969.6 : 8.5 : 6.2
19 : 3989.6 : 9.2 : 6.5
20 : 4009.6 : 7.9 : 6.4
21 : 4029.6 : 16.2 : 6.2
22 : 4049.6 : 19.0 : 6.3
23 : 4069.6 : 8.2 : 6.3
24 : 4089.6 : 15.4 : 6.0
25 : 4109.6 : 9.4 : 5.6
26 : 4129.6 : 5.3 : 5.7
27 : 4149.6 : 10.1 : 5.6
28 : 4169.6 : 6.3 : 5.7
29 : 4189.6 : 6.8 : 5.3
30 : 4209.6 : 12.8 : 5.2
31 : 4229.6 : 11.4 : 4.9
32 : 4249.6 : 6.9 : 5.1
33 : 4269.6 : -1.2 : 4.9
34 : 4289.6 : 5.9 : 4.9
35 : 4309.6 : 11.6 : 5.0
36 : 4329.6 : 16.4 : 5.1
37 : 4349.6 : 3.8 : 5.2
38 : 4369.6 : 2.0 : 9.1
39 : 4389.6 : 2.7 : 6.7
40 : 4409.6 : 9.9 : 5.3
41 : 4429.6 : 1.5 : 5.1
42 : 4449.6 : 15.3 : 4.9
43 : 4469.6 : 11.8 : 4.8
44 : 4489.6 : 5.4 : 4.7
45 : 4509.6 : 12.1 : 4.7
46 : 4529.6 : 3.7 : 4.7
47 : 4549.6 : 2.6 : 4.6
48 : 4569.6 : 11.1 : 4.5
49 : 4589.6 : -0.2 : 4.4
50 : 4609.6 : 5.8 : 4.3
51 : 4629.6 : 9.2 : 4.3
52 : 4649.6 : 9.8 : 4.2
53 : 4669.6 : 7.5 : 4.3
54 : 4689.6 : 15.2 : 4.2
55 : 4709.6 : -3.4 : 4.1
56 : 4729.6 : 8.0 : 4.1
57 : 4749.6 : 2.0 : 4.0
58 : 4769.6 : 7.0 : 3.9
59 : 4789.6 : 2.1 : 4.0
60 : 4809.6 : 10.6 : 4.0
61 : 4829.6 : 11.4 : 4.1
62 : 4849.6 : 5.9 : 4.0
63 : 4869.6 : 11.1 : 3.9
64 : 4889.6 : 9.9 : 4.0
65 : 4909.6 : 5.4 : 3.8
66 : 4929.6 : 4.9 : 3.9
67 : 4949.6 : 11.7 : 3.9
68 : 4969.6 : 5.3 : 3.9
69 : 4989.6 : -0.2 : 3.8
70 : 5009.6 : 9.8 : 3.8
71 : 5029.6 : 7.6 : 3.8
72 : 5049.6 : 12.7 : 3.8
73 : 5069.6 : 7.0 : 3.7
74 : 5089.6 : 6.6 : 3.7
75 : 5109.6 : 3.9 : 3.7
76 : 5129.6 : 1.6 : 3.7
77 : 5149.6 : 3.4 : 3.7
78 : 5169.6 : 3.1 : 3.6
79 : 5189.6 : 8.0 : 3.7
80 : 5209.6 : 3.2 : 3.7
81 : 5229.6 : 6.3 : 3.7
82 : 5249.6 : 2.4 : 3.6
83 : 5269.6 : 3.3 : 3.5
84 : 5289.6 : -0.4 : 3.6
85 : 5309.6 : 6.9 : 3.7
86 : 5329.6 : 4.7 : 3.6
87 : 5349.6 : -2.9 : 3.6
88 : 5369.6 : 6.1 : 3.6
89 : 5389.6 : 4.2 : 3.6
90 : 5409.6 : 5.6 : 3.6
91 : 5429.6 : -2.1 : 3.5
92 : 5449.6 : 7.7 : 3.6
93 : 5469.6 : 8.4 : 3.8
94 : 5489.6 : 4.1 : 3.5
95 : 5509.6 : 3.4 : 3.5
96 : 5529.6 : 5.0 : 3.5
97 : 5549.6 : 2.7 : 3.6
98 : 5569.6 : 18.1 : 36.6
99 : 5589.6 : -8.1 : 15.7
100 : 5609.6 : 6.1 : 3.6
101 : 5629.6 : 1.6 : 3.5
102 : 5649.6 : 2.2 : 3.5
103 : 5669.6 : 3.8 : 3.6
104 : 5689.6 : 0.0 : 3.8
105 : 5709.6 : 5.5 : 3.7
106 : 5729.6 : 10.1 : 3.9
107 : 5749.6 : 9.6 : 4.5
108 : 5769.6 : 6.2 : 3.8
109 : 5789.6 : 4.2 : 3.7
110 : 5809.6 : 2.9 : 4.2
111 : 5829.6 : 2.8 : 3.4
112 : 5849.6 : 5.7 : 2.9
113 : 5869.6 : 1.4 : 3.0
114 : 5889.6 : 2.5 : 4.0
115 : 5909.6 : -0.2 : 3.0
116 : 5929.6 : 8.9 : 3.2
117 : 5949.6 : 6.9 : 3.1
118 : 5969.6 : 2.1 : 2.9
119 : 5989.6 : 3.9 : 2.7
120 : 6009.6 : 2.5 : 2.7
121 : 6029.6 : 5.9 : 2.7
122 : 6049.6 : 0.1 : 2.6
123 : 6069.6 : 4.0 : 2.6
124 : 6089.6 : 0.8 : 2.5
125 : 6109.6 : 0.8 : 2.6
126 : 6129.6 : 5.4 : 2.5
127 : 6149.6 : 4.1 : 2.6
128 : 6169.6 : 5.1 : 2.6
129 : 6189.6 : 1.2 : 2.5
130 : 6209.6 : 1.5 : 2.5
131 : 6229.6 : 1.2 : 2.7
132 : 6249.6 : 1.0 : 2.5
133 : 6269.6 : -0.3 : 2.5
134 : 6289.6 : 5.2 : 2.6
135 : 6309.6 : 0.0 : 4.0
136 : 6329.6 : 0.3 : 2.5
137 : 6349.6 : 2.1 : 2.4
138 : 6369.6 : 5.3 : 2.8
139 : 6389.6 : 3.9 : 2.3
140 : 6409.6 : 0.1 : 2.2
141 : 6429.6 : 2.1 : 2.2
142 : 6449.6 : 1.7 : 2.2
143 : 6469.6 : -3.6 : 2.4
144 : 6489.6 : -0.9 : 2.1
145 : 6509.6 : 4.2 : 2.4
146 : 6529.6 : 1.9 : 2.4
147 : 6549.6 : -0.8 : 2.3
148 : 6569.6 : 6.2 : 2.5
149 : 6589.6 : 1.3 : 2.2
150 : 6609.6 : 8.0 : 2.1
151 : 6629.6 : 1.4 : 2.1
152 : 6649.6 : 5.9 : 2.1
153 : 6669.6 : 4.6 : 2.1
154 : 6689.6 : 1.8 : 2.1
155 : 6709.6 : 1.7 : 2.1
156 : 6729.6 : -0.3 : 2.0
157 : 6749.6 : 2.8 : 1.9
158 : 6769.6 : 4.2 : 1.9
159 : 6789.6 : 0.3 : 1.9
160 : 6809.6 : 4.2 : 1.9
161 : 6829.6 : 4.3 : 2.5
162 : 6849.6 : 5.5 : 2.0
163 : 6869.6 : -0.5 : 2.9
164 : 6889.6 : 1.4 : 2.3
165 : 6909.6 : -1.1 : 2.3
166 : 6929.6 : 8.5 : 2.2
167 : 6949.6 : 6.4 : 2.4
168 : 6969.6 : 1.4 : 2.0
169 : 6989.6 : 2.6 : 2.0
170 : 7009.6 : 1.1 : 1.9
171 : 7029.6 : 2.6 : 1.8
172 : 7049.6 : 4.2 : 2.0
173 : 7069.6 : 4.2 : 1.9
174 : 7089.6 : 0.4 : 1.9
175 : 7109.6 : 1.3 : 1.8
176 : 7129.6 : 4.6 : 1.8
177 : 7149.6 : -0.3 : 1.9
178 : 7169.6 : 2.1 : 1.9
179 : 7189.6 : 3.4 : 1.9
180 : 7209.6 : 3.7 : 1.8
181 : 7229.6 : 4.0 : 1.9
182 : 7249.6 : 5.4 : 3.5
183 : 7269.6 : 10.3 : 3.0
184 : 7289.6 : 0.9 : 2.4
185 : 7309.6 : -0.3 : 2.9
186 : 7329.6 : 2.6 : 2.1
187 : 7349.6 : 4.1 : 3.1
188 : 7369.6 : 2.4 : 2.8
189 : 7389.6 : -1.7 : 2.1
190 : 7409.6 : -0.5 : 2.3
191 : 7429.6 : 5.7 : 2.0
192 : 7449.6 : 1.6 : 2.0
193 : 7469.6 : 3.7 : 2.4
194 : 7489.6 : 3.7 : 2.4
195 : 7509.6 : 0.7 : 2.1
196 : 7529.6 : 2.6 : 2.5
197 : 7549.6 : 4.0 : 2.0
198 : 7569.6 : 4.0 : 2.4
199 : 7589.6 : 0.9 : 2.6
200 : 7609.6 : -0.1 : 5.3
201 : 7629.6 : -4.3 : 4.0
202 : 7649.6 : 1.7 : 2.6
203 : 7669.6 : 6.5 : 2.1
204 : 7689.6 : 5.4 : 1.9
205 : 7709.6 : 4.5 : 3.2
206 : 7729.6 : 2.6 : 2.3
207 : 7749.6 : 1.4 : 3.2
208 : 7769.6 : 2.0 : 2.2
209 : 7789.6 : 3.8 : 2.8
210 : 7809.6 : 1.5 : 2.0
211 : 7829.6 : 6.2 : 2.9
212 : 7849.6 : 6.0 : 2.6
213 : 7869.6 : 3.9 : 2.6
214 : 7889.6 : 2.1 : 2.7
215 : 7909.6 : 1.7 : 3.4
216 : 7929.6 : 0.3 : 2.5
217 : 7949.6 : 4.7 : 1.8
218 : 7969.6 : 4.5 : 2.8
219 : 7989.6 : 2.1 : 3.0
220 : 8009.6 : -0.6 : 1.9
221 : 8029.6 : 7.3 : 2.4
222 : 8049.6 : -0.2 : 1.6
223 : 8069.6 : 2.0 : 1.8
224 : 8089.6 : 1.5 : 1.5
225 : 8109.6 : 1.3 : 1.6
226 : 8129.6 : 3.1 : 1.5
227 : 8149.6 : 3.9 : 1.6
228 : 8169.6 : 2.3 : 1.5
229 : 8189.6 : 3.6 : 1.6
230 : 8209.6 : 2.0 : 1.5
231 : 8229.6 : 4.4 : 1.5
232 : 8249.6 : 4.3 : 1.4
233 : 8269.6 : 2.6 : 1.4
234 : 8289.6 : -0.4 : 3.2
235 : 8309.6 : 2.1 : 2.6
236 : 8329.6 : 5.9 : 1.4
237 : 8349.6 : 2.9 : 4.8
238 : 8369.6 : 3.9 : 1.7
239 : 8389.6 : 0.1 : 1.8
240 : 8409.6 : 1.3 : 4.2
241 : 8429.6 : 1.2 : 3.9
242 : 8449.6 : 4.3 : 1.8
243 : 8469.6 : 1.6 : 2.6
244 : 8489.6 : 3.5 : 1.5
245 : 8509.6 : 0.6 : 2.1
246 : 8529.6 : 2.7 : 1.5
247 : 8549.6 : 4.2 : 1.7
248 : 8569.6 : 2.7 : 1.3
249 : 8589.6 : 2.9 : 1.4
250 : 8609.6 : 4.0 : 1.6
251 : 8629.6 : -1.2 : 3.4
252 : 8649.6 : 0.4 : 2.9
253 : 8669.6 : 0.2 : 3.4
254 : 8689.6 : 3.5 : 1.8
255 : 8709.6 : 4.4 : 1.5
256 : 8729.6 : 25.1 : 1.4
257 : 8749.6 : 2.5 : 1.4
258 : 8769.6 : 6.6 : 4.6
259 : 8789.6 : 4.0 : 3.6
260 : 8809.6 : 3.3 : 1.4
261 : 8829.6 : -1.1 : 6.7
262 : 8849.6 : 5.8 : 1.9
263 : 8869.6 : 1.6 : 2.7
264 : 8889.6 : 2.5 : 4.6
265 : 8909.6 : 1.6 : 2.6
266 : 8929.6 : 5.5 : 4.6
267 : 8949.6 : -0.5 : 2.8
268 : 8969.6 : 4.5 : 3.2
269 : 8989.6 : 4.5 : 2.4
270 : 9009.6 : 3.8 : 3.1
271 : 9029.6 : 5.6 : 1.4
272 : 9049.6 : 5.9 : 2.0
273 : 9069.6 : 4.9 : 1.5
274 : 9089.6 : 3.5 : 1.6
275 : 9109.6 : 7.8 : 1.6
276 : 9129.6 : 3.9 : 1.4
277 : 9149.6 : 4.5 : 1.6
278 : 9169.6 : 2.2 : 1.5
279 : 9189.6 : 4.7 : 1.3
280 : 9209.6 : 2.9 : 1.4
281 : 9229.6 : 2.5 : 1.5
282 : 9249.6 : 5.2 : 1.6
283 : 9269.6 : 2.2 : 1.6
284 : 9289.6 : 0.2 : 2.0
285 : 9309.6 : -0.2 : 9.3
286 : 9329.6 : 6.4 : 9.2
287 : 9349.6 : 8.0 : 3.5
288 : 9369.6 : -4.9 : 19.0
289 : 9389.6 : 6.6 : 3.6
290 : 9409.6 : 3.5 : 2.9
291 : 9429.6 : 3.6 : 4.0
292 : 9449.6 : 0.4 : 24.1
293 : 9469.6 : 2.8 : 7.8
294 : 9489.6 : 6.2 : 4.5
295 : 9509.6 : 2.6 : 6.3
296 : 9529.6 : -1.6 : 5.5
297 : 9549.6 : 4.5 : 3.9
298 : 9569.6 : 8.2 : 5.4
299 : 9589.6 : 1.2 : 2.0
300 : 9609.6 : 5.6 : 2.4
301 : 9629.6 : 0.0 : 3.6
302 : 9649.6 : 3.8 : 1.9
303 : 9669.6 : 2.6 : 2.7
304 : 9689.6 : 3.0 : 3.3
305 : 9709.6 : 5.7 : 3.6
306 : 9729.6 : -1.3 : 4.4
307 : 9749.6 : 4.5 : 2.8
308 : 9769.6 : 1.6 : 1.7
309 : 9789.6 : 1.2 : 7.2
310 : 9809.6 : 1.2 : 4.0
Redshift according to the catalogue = 1.34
